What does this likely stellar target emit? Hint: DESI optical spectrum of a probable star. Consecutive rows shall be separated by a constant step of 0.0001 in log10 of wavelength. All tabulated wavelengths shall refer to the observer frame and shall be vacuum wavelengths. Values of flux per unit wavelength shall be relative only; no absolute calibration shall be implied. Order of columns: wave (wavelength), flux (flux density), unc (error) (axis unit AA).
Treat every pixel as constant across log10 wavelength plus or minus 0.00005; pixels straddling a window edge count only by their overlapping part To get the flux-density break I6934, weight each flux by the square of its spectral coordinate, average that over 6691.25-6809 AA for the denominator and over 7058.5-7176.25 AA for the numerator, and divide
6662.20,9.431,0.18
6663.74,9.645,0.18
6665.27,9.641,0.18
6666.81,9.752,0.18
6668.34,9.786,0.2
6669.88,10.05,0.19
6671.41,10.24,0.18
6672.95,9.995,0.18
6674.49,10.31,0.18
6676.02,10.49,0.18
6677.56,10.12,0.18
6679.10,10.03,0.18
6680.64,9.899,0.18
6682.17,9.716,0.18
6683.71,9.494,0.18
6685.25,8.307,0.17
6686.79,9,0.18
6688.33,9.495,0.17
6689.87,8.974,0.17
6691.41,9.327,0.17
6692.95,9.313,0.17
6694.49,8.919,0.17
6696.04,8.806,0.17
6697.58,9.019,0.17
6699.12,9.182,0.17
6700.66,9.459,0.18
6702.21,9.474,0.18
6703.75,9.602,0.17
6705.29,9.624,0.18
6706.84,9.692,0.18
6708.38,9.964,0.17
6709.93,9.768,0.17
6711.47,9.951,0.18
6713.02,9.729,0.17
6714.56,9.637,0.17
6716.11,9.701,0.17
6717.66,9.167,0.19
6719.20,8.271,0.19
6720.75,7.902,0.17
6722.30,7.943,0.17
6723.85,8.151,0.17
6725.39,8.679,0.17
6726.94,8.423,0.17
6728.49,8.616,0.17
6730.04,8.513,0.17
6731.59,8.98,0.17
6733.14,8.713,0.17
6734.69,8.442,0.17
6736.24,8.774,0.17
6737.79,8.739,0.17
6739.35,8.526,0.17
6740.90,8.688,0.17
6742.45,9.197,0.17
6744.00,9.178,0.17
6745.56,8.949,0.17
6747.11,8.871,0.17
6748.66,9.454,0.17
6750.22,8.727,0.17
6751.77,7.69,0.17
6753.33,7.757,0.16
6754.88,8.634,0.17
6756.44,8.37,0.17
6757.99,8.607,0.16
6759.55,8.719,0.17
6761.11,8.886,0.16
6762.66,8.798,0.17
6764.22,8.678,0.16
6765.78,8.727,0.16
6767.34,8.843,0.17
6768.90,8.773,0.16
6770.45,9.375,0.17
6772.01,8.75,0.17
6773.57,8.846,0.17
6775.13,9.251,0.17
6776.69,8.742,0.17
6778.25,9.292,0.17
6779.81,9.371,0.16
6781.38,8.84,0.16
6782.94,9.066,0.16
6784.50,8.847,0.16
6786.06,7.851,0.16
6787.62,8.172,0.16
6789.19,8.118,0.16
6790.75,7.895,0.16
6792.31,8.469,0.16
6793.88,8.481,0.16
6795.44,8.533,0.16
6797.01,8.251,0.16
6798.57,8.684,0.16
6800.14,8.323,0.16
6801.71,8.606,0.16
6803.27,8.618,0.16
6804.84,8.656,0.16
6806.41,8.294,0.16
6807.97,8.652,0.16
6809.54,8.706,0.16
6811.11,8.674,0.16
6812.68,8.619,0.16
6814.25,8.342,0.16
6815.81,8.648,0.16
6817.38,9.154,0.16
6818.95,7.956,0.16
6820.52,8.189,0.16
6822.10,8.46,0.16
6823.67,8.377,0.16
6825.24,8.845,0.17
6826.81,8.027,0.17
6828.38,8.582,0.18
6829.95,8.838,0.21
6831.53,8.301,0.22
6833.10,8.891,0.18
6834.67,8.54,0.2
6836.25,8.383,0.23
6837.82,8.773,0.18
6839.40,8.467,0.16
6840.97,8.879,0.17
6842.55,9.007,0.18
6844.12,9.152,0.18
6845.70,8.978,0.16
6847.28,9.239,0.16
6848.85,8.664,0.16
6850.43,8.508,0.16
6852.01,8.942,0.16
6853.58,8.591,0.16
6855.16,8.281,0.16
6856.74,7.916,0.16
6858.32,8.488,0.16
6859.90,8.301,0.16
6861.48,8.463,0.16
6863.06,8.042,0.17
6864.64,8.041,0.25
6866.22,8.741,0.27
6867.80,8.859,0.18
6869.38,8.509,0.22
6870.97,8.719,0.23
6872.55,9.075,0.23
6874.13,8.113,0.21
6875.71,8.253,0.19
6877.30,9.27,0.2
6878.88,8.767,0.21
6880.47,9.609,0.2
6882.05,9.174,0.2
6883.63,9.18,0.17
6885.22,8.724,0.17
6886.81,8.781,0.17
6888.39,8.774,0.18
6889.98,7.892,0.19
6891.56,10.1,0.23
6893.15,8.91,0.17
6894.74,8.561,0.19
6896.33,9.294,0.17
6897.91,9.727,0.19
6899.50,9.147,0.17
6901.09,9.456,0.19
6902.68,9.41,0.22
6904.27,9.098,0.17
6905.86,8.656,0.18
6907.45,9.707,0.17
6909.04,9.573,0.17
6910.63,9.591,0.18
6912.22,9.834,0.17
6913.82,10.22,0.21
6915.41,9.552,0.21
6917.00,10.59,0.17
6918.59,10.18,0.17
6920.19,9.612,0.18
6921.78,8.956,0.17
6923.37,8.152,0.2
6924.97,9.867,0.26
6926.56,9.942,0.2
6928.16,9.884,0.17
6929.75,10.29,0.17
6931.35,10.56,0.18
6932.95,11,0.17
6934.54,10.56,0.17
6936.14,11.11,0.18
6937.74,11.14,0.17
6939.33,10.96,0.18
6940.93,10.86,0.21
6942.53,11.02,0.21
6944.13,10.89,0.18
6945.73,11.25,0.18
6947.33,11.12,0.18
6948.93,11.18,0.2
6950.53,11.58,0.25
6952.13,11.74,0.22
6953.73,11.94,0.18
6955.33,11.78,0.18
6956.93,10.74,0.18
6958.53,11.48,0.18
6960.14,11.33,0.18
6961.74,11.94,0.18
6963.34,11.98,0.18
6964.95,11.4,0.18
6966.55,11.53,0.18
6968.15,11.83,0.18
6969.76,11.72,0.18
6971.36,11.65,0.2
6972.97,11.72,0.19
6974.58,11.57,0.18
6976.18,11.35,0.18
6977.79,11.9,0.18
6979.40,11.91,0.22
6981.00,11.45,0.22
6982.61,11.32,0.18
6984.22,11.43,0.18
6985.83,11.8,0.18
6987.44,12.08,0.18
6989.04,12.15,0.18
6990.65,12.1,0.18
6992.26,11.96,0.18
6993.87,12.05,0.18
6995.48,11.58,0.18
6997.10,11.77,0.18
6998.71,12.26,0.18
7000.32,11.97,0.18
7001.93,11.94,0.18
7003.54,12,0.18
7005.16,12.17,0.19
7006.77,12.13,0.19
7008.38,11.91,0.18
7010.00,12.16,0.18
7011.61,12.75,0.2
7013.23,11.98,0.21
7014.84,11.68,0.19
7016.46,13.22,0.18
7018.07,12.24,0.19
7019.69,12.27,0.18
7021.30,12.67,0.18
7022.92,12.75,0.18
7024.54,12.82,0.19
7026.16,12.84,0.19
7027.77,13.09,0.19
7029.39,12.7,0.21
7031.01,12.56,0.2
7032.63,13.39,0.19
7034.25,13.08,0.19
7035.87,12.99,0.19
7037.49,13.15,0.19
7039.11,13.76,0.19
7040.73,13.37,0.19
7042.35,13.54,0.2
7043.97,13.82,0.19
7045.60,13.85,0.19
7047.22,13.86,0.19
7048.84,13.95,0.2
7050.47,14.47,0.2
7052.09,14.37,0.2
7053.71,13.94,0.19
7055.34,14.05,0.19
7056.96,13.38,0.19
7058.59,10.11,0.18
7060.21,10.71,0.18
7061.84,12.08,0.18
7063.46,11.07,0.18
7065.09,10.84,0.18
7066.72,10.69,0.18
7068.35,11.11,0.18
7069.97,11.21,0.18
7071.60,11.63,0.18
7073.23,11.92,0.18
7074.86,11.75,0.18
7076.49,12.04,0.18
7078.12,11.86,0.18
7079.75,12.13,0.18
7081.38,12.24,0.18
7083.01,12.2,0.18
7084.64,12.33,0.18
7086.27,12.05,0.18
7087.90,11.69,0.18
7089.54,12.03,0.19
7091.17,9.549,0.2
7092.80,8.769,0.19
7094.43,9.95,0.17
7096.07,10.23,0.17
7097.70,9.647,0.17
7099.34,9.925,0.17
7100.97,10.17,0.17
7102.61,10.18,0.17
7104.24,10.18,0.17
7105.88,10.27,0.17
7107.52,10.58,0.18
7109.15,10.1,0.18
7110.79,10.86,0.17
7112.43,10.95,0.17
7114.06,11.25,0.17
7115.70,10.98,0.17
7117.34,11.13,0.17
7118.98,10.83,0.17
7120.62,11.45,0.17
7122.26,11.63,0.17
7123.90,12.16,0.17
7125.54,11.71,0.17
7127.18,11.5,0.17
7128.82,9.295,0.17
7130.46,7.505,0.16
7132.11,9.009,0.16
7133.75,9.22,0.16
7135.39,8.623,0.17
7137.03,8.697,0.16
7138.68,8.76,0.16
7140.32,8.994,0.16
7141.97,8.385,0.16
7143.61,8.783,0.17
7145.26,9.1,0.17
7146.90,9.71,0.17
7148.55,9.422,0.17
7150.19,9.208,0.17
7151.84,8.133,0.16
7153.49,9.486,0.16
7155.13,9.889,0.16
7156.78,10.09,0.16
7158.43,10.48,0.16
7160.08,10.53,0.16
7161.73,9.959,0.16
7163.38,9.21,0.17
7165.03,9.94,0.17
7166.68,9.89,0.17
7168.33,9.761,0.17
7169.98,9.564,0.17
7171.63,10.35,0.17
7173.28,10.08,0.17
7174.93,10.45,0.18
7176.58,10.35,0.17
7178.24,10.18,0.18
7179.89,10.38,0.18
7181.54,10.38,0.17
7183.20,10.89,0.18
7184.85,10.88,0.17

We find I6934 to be 1.31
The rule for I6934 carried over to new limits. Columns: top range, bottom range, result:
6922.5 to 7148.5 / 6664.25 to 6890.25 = 1.39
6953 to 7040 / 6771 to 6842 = 1.49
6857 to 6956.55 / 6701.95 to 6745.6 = 1.13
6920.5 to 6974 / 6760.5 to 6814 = 1.33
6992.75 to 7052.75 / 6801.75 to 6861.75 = 1.57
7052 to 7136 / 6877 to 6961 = 1.16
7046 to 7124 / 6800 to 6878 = 1.43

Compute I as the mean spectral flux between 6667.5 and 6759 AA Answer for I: 9.13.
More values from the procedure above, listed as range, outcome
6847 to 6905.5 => 8.8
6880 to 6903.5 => 9.11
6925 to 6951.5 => 10.8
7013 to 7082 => 12.6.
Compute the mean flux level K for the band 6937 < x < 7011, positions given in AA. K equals 11.7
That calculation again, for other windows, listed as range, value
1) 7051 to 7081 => 12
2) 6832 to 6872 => 8.62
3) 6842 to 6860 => 8.68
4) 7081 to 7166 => 10.2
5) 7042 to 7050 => 13.8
